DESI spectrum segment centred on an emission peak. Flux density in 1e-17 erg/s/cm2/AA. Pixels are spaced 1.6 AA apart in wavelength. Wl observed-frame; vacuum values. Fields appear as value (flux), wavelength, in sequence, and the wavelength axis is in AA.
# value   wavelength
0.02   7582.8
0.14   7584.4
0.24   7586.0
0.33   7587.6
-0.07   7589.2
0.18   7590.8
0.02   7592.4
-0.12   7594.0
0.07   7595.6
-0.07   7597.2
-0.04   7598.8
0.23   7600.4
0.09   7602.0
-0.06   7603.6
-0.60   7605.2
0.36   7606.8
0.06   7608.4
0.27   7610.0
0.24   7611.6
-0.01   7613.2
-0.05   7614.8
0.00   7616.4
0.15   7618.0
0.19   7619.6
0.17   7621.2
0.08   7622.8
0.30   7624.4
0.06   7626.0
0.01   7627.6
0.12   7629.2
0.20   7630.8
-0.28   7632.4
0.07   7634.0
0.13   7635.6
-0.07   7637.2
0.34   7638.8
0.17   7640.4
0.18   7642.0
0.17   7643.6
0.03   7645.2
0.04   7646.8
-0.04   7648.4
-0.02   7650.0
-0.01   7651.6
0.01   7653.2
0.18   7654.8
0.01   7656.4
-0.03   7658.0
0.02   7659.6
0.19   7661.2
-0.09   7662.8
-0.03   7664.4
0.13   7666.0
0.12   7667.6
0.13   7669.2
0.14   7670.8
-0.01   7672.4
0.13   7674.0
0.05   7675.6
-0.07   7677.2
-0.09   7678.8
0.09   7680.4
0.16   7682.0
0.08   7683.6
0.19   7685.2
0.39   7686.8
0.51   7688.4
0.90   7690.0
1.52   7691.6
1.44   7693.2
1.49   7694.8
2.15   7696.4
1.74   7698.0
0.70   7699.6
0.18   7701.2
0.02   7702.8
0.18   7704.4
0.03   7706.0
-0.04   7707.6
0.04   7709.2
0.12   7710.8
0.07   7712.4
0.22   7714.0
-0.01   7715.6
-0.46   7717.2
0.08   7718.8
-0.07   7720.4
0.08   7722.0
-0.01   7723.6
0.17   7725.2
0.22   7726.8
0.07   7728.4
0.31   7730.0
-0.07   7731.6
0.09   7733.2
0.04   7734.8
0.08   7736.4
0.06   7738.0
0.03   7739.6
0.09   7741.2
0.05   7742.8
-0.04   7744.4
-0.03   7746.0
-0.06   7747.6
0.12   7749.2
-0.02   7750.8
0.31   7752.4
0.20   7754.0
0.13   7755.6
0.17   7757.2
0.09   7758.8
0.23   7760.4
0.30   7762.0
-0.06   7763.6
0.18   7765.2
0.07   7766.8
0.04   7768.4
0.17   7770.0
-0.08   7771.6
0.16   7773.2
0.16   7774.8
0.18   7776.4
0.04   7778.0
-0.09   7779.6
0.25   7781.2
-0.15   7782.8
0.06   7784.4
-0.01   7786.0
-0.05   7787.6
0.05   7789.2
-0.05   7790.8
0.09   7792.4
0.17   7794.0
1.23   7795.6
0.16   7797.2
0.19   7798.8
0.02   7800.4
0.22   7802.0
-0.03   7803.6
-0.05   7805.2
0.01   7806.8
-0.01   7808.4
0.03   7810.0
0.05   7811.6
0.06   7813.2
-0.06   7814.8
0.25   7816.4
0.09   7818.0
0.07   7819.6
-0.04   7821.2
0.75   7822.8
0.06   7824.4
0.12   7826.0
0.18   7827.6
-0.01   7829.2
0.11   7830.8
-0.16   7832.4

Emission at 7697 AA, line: [O II] 3727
